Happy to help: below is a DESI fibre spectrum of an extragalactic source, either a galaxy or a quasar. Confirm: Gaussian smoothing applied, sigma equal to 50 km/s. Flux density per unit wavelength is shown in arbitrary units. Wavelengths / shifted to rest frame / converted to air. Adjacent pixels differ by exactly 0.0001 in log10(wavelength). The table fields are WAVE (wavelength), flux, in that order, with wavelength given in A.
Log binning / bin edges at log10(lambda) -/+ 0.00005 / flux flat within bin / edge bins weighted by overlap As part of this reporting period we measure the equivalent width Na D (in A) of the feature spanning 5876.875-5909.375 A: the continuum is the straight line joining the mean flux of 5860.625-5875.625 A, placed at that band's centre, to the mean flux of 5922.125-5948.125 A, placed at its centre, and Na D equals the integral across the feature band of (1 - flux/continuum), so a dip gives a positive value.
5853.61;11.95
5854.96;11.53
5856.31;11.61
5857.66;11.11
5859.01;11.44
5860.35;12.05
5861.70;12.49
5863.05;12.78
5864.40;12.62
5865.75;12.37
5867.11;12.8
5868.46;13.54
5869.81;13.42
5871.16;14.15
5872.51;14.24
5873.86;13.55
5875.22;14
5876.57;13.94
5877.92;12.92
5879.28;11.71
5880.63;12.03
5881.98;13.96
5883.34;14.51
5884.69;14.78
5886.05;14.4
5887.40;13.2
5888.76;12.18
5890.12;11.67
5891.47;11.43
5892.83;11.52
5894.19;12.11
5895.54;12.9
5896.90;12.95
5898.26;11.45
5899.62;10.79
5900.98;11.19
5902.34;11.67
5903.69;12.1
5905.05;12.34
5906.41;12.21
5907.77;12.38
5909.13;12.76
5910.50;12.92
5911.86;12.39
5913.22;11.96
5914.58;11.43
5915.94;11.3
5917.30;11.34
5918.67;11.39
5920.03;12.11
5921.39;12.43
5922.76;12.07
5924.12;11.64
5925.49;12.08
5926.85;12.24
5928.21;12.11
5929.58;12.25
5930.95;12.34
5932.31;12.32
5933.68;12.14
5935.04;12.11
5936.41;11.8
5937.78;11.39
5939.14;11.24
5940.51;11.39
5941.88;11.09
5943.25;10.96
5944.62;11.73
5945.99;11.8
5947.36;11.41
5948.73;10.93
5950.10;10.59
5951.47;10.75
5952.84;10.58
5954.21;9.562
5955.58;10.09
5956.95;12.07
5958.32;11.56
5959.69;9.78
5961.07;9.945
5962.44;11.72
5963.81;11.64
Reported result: 0.5 A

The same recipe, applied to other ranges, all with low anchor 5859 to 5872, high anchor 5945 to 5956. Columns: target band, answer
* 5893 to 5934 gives -1.3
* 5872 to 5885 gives -1.0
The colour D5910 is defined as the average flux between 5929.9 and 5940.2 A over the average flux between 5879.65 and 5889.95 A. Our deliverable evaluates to 0.9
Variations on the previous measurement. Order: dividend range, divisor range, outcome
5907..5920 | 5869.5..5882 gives 0.90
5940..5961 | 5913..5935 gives 0.91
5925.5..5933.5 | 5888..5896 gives 1.02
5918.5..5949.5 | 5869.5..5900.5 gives 0.91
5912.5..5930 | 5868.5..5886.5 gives 0.87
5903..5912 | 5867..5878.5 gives 0.91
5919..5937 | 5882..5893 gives 0.93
